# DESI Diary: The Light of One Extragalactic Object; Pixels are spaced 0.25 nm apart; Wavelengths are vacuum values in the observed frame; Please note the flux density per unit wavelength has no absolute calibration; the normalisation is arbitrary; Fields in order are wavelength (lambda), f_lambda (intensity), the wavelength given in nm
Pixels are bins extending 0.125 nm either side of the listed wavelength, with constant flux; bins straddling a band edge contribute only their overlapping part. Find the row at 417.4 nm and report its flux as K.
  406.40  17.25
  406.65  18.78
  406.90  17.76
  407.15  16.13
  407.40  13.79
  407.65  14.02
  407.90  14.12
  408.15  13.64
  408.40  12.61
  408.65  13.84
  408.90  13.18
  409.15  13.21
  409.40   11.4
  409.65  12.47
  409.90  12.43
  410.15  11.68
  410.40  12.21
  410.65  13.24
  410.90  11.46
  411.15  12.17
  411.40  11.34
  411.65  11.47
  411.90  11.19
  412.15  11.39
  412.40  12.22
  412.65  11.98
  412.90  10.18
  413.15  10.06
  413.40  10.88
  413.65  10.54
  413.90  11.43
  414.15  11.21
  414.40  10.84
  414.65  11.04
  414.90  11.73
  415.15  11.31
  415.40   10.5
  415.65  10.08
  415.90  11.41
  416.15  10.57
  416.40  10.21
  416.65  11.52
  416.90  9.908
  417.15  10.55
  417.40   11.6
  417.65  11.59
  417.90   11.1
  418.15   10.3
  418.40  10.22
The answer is 11.6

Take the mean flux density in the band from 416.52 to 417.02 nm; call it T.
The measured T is 10.7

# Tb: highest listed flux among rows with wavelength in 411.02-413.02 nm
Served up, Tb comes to 12.22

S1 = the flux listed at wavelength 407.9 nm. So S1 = 14.12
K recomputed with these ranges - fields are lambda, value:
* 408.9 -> 13.18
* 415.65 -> 10.08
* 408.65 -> 13.84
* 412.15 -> 11.39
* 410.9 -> 11.46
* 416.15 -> 10.57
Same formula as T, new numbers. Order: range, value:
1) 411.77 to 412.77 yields 11.7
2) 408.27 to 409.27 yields 13.2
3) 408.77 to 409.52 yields 12.6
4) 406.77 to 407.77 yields 15.4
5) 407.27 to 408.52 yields 13.7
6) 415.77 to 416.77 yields 10.9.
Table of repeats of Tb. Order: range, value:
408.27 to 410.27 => 13.84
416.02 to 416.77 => 11.52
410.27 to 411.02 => 13.24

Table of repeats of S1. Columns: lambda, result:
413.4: 10.88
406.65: 18.78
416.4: 10.21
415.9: 11.41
